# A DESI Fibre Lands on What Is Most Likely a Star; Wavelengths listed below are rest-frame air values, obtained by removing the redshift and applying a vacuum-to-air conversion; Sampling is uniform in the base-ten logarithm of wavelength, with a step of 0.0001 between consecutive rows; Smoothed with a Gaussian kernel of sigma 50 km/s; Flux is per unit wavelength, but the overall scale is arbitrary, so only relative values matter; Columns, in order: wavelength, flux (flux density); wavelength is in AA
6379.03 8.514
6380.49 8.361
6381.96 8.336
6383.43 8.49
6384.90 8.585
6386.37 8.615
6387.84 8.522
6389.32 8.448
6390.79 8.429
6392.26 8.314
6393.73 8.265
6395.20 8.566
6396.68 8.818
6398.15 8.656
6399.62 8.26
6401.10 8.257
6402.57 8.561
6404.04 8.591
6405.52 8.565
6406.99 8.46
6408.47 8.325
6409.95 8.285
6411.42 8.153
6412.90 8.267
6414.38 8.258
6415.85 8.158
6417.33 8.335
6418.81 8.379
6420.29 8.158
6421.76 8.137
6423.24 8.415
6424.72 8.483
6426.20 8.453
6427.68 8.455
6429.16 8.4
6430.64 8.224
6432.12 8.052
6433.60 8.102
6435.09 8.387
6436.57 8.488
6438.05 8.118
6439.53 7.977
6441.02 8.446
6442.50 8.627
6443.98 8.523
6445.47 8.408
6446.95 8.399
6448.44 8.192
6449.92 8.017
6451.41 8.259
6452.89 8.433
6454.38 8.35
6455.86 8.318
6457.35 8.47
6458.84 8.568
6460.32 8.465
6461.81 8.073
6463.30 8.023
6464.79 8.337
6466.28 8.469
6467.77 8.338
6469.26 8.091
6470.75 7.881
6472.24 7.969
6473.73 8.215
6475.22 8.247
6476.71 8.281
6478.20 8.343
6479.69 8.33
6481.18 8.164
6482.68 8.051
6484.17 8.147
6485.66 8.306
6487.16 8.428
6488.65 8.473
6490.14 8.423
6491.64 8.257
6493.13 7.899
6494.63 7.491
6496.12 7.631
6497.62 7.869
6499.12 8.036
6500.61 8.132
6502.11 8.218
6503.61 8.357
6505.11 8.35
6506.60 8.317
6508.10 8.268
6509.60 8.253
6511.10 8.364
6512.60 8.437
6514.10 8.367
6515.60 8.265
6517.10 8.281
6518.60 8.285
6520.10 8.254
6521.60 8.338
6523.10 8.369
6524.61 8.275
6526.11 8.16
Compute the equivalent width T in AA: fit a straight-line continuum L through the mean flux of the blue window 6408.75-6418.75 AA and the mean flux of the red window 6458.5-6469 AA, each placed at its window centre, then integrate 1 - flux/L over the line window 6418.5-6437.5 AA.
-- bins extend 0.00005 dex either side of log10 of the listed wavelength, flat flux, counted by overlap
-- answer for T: -0.1 AA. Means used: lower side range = 8.25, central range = 8.32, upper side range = 8.3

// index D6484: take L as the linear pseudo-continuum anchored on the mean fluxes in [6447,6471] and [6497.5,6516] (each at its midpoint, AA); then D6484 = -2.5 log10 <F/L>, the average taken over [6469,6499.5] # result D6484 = 0.02 mag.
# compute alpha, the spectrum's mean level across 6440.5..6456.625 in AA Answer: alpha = 8.36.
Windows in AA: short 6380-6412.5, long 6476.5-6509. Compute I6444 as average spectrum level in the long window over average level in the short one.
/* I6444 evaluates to 1.0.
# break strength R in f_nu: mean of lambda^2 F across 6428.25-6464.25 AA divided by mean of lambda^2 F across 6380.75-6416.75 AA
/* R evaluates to 1.0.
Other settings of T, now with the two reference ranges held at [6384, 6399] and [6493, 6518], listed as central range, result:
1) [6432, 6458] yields 0.10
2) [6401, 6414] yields 0.12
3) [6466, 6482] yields 0.10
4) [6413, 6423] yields 0.22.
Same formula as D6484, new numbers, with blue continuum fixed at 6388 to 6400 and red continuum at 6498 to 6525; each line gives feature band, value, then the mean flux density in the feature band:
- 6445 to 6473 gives 0.01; 8.26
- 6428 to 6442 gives 0.02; 8.26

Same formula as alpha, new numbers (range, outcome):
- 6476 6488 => 8.26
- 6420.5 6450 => 8.32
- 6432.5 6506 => 8.23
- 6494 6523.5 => 8.2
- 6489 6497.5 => 7.96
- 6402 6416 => 8.37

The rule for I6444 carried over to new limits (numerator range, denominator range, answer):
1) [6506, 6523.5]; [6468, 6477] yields 1.02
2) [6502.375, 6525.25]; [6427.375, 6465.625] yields 1.00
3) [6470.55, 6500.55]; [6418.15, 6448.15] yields 0.98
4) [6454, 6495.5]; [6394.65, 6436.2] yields 0.98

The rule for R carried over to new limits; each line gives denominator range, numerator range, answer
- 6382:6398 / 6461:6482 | 0.99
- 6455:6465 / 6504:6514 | 1.02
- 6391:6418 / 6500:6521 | 1.02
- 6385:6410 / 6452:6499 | 0.99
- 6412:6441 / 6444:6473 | 1.01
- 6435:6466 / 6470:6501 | 0.99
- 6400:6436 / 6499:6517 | 1.02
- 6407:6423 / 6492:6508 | 1.00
